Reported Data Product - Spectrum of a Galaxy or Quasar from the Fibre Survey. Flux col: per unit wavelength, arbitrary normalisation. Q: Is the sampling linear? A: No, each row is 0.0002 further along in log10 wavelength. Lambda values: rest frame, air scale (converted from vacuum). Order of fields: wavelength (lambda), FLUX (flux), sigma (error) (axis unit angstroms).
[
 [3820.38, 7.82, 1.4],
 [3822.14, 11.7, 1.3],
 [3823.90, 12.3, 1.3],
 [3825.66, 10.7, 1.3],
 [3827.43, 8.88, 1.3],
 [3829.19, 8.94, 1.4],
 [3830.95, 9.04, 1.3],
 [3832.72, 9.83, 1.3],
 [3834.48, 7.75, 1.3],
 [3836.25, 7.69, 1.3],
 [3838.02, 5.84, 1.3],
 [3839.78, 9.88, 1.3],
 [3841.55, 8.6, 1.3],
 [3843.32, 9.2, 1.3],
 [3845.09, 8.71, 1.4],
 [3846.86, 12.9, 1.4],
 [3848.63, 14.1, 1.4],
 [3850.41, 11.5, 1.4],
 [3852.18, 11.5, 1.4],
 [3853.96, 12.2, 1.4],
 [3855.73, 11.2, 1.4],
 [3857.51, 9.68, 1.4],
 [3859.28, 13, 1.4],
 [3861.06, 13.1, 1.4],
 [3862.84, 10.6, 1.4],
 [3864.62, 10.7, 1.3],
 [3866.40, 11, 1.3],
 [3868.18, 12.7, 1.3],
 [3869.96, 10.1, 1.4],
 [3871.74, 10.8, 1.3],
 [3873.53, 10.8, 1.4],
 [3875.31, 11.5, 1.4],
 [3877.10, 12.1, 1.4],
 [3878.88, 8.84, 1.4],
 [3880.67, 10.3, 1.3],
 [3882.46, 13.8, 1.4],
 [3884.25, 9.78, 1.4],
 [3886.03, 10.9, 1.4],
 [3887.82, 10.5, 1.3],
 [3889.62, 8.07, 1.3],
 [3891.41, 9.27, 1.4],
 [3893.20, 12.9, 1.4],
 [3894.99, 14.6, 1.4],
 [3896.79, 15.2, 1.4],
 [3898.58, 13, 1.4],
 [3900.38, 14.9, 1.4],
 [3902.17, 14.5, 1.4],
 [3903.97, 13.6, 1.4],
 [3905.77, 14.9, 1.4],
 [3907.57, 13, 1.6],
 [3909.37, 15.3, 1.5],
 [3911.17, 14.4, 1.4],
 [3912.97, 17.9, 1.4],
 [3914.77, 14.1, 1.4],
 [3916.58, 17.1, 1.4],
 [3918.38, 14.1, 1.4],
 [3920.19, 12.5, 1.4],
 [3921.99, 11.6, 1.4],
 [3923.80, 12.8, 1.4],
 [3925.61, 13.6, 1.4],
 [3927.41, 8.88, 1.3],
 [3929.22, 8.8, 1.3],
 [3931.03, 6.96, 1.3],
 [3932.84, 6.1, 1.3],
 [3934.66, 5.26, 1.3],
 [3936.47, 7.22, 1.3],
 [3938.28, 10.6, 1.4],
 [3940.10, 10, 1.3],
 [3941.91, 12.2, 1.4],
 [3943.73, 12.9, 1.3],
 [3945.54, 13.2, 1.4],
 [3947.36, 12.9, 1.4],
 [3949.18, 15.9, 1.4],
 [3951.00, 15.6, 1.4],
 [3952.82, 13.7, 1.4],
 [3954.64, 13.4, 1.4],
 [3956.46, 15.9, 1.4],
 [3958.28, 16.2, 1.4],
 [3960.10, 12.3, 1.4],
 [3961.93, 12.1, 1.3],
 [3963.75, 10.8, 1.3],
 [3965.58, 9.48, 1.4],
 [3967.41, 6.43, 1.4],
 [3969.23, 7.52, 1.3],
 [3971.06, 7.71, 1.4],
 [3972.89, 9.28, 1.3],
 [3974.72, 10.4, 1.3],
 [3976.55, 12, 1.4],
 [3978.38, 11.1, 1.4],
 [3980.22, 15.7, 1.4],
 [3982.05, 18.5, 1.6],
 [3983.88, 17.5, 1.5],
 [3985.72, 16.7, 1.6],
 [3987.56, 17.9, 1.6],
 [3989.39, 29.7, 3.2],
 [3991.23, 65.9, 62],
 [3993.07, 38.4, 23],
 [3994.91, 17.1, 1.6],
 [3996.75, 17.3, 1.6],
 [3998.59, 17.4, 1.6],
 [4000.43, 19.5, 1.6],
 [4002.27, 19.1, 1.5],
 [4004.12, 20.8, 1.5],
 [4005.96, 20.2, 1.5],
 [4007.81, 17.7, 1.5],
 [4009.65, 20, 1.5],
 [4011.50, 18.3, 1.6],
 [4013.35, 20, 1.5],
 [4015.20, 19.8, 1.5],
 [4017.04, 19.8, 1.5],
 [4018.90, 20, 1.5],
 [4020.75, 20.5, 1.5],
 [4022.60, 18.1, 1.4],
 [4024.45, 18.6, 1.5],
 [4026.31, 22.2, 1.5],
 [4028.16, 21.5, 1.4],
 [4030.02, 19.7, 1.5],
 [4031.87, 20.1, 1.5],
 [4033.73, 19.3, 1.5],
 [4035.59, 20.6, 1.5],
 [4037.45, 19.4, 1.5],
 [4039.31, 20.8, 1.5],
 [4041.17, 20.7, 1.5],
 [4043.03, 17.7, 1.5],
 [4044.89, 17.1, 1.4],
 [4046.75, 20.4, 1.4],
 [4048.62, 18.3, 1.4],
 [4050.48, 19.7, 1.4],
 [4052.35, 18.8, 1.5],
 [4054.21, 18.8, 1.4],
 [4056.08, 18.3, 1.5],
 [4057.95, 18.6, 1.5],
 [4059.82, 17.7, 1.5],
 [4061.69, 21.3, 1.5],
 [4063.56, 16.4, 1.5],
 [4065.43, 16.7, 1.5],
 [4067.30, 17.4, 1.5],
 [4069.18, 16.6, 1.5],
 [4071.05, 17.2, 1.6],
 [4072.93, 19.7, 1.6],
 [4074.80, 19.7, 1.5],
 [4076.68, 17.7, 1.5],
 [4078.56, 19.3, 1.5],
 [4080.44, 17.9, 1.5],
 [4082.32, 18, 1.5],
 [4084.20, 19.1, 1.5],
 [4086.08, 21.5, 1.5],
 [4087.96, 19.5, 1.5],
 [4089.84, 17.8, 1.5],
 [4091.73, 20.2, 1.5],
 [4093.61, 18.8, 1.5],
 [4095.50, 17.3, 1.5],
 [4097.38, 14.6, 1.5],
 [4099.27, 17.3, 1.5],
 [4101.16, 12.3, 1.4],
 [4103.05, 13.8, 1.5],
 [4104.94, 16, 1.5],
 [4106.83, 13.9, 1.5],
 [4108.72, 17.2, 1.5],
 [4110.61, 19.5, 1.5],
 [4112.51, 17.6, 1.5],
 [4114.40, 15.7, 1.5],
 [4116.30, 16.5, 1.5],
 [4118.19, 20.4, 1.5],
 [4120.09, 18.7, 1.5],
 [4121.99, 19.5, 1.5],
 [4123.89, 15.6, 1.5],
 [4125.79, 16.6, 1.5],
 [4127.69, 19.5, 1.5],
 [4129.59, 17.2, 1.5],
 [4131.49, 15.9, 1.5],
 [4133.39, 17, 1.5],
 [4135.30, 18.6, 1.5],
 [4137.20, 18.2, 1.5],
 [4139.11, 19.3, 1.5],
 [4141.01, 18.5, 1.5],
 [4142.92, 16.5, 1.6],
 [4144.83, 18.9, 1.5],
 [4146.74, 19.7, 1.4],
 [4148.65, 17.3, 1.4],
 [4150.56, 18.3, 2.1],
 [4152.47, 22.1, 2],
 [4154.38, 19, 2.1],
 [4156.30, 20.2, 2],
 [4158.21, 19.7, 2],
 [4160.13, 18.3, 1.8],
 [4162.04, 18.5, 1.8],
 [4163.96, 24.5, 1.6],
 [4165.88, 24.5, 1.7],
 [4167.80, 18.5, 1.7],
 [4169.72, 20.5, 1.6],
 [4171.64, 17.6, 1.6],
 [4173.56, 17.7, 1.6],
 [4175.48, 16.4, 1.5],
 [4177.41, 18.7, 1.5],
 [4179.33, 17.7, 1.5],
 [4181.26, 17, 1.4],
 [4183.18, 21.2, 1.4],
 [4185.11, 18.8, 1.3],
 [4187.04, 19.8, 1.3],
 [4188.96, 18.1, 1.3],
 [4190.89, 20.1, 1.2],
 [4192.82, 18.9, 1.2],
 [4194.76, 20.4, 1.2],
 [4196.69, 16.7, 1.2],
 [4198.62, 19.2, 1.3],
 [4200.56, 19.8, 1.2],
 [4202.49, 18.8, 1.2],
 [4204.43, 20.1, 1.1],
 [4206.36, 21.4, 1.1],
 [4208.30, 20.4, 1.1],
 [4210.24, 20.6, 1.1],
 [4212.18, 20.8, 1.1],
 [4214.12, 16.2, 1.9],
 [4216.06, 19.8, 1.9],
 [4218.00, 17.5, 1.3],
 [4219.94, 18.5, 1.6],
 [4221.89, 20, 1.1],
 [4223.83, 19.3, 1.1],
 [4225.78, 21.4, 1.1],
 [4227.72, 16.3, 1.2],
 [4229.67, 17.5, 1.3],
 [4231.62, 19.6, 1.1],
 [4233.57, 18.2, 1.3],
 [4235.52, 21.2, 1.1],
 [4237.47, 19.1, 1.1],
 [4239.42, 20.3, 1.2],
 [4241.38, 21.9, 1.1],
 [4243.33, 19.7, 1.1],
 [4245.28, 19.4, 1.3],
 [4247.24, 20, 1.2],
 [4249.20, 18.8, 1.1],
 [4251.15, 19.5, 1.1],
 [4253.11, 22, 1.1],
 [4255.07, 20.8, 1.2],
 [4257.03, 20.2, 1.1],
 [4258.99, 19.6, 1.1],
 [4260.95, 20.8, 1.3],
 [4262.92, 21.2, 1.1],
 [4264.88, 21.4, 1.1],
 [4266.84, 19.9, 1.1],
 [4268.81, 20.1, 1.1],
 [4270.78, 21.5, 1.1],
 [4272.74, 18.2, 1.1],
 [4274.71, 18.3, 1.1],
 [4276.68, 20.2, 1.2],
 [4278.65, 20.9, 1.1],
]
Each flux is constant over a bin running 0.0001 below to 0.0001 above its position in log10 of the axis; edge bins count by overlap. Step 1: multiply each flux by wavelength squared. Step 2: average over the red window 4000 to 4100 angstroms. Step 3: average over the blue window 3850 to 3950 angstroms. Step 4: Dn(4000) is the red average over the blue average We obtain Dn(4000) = 1.7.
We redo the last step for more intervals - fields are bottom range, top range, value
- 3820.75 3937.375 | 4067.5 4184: 1.83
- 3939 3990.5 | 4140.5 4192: 1.55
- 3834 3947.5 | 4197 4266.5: 2.03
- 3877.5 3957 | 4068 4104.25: 1.58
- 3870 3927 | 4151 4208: 1.76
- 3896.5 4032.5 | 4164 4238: 1.36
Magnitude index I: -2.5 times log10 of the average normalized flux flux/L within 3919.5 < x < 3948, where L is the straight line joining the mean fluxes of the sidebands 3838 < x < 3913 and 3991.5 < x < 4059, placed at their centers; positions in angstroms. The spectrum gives 0.414 mag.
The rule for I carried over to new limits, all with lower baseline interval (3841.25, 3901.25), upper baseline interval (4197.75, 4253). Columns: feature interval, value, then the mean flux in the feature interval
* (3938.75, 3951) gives 0.01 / 13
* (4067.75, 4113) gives -0.08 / 17.6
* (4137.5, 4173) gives -0.09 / 19.5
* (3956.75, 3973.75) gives 0.29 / 10.4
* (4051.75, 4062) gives -0.20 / 18.8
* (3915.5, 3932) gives 0.07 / 11.8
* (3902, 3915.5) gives -0.20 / 14.7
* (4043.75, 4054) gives -0.21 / 18.8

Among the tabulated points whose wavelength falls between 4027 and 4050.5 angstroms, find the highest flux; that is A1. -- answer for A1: 21.5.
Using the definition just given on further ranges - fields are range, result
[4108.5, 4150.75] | 20.4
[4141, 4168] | 24.5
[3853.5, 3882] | 13.1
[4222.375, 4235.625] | 21.4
